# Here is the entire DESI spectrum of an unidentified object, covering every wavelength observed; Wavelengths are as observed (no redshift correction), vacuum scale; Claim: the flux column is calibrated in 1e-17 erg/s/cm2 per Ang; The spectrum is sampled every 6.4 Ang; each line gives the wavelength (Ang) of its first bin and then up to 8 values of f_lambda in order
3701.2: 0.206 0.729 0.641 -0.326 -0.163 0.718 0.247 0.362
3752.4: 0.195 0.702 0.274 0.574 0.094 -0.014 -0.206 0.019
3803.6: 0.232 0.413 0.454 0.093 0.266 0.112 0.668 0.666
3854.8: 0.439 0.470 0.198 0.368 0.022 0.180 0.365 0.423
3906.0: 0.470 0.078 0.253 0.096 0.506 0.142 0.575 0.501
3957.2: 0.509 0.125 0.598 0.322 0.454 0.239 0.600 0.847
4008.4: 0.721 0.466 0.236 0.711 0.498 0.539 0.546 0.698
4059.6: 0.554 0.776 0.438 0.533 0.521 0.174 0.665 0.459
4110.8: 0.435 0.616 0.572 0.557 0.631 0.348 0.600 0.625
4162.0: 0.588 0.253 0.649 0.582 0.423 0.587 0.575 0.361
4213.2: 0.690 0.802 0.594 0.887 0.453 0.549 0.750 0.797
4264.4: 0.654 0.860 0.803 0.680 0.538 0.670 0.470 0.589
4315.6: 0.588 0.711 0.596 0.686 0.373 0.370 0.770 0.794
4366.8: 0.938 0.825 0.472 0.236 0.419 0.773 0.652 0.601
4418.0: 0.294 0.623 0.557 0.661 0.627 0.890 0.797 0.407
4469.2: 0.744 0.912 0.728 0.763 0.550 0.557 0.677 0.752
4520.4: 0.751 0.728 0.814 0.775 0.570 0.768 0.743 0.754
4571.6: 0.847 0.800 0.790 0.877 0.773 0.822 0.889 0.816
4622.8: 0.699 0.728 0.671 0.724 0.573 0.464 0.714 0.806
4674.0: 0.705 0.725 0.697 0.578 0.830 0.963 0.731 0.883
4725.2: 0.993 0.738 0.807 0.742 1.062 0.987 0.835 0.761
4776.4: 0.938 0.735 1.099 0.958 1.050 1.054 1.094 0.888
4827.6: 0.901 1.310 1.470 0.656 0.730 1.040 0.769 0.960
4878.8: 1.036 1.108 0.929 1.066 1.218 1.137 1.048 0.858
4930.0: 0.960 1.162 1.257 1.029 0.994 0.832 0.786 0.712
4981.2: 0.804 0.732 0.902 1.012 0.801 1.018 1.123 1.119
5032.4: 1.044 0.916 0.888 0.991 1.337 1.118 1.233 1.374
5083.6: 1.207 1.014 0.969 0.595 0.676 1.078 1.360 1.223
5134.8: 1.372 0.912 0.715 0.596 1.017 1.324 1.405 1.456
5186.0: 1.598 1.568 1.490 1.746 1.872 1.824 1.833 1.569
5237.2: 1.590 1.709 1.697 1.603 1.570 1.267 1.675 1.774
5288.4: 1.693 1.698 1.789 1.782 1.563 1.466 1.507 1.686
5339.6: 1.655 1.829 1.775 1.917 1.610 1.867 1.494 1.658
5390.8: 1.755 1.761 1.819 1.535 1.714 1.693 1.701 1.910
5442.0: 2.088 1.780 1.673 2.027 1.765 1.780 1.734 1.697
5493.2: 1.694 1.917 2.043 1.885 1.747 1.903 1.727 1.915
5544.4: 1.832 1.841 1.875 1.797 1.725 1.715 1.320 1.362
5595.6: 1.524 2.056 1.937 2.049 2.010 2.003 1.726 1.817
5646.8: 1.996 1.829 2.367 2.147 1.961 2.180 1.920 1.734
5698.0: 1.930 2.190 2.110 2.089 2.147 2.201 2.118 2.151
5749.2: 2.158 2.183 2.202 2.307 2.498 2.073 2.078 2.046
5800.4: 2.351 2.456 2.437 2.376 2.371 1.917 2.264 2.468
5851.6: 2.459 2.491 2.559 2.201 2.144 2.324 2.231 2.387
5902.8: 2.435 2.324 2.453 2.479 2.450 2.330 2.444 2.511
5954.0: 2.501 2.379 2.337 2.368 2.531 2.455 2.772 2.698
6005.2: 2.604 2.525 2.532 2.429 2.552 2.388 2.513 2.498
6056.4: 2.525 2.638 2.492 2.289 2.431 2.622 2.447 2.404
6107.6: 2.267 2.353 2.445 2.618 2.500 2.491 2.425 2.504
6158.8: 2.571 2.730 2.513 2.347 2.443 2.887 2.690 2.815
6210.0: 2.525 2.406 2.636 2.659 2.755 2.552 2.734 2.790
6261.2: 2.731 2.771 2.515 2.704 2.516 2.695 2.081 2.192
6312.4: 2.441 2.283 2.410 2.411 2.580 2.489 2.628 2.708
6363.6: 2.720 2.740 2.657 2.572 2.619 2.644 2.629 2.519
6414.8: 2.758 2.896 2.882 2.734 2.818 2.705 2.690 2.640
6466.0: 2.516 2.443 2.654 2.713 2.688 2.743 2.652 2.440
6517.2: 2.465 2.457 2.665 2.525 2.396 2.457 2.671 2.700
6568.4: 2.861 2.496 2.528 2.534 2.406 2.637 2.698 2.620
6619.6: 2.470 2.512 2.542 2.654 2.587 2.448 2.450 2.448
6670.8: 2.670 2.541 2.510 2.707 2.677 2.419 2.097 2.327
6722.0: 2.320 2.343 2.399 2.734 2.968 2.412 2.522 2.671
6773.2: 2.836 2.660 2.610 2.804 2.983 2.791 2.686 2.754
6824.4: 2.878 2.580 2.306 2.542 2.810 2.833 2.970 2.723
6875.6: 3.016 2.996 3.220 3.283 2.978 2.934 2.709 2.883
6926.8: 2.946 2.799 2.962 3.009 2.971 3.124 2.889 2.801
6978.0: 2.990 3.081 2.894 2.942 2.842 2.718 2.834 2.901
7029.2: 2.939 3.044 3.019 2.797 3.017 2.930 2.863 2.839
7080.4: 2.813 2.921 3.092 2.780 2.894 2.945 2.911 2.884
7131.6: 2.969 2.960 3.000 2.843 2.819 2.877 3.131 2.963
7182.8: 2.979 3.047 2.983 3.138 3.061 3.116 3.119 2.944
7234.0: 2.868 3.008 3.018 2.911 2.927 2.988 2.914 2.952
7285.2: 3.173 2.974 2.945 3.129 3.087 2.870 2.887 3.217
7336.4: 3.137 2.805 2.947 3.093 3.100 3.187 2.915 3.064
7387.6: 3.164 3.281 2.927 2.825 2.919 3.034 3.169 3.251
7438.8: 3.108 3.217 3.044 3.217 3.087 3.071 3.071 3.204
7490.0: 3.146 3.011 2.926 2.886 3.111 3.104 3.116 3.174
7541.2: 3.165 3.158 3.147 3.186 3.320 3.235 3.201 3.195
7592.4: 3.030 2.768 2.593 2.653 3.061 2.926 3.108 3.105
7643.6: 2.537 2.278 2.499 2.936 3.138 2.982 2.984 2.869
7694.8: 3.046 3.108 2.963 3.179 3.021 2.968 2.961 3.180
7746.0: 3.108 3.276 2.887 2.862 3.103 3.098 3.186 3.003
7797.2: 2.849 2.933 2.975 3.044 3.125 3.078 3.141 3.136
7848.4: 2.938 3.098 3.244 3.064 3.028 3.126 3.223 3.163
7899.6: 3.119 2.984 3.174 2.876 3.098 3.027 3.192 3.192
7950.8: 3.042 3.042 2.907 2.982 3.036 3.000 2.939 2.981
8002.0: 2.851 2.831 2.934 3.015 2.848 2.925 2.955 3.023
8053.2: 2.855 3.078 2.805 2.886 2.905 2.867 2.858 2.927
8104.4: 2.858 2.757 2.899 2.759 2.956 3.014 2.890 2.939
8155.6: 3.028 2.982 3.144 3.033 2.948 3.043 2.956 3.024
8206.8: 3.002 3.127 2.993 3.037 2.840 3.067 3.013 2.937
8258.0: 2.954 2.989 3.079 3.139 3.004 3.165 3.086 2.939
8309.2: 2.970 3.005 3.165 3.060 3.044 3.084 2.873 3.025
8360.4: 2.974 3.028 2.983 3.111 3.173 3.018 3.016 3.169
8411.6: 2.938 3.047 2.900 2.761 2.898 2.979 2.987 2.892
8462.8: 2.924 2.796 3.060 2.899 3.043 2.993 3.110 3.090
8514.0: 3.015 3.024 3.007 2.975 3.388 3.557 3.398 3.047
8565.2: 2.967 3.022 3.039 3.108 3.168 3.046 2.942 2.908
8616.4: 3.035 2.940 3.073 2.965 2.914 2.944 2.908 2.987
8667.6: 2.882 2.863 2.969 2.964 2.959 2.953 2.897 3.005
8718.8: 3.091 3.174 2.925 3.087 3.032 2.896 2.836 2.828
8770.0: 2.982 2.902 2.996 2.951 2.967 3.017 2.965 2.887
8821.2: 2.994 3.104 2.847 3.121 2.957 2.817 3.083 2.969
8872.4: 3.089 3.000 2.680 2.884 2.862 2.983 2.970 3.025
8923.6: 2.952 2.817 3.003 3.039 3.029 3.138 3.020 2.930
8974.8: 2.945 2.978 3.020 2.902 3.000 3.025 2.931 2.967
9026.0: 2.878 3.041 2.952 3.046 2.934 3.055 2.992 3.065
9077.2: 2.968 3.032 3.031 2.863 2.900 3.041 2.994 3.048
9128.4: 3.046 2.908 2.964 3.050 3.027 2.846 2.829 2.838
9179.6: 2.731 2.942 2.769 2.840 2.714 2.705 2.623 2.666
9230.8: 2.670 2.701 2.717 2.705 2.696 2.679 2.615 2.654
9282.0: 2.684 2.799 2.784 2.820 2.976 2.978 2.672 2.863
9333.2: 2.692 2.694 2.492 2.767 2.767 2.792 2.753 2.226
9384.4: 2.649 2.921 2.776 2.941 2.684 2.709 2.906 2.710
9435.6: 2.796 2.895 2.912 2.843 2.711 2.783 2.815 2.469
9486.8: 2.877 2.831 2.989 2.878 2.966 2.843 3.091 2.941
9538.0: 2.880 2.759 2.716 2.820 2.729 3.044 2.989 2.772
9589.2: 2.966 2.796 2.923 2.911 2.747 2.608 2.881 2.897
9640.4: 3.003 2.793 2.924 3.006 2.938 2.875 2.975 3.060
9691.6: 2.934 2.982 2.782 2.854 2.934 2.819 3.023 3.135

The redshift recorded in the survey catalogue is 0.30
